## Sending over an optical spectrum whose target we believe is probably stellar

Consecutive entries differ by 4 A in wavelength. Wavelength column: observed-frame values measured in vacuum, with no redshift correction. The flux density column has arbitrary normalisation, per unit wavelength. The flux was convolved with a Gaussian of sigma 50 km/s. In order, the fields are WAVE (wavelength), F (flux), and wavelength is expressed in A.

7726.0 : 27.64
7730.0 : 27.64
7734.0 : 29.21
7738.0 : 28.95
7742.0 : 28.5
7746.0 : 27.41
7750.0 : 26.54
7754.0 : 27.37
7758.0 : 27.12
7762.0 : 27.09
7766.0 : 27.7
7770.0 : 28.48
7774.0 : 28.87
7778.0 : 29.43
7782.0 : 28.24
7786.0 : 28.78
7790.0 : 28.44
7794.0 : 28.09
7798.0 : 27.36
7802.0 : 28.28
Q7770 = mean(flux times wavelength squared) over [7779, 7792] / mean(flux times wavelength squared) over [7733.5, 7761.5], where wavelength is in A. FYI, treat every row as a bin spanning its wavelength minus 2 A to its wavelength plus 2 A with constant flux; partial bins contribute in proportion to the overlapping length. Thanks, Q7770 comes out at 1.04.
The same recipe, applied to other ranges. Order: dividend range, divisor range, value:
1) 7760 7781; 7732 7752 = 1.01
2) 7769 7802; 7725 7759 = 1.03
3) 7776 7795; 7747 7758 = 1.07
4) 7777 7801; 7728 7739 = 1.01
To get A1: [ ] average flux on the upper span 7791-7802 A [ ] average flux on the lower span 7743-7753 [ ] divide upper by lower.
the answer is 1.03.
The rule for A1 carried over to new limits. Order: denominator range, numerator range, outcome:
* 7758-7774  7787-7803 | 1.01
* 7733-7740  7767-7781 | 0.99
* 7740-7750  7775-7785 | 1.04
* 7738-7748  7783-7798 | 1.00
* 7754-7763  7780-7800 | 1.04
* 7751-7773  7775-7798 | 1.03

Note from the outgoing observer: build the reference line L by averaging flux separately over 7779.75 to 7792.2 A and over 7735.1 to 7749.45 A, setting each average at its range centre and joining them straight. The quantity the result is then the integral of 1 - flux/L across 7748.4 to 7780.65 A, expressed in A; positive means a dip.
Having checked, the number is 0.6 A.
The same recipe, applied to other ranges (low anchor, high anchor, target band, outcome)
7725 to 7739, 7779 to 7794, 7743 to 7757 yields 0.59 A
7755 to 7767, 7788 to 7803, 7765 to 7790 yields -0.88 A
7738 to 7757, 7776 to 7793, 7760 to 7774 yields 0.13 A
